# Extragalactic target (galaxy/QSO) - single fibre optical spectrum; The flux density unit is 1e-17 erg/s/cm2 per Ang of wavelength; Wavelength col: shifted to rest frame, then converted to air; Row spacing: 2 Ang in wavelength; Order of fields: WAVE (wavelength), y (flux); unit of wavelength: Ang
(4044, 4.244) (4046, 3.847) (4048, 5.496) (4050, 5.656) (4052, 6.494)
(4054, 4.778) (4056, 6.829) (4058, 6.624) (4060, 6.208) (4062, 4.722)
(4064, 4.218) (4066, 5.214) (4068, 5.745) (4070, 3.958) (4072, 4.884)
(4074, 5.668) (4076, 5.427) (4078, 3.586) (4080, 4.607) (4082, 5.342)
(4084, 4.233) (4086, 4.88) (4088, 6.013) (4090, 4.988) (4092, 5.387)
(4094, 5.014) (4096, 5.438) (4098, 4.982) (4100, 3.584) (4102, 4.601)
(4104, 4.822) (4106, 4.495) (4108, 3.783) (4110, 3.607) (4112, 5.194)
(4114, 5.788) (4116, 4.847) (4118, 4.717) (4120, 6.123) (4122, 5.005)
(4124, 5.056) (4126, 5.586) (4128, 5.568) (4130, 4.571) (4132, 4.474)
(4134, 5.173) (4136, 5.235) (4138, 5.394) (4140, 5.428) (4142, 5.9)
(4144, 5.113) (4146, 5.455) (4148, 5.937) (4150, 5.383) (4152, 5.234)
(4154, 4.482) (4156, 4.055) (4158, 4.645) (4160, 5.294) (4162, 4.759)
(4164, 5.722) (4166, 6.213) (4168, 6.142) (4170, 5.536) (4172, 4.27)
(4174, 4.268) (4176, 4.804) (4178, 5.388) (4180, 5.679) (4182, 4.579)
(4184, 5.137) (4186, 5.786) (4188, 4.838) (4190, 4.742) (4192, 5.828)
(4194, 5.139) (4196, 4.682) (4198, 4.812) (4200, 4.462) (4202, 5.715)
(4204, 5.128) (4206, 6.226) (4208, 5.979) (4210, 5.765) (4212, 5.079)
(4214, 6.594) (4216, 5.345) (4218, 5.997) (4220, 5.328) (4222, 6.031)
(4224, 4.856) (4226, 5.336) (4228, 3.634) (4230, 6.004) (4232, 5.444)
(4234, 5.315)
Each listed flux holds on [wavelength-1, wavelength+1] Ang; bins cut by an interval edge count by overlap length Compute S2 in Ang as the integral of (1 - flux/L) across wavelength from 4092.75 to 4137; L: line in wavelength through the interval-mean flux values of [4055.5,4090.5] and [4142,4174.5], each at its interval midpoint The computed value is 2.4 Ang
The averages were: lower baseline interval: 5.15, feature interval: 4.9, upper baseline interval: 5.19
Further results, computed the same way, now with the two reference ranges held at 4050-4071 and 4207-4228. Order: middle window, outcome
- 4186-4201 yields 1.5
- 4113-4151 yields 1.4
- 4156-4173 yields 0.8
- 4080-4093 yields 0.9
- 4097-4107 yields 1.8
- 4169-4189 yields 1.8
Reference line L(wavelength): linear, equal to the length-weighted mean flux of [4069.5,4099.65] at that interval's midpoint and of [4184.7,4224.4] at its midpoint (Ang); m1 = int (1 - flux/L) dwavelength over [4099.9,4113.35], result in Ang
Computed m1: 1.7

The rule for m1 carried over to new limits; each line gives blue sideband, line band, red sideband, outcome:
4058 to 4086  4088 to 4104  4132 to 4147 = 0.52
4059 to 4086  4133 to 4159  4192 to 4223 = 0.19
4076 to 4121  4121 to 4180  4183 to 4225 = -0.83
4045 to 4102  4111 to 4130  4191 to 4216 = -0.14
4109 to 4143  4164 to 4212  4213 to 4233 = 0.69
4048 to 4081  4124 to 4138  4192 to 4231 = 0.57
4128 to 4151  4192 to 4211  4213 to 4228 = 0.37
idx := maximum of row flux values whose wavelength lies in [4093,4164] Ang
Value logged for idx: 6.123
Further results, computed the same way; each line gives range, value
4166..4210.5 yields 6.226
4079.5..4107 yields 6.013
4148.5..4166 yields 6.213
